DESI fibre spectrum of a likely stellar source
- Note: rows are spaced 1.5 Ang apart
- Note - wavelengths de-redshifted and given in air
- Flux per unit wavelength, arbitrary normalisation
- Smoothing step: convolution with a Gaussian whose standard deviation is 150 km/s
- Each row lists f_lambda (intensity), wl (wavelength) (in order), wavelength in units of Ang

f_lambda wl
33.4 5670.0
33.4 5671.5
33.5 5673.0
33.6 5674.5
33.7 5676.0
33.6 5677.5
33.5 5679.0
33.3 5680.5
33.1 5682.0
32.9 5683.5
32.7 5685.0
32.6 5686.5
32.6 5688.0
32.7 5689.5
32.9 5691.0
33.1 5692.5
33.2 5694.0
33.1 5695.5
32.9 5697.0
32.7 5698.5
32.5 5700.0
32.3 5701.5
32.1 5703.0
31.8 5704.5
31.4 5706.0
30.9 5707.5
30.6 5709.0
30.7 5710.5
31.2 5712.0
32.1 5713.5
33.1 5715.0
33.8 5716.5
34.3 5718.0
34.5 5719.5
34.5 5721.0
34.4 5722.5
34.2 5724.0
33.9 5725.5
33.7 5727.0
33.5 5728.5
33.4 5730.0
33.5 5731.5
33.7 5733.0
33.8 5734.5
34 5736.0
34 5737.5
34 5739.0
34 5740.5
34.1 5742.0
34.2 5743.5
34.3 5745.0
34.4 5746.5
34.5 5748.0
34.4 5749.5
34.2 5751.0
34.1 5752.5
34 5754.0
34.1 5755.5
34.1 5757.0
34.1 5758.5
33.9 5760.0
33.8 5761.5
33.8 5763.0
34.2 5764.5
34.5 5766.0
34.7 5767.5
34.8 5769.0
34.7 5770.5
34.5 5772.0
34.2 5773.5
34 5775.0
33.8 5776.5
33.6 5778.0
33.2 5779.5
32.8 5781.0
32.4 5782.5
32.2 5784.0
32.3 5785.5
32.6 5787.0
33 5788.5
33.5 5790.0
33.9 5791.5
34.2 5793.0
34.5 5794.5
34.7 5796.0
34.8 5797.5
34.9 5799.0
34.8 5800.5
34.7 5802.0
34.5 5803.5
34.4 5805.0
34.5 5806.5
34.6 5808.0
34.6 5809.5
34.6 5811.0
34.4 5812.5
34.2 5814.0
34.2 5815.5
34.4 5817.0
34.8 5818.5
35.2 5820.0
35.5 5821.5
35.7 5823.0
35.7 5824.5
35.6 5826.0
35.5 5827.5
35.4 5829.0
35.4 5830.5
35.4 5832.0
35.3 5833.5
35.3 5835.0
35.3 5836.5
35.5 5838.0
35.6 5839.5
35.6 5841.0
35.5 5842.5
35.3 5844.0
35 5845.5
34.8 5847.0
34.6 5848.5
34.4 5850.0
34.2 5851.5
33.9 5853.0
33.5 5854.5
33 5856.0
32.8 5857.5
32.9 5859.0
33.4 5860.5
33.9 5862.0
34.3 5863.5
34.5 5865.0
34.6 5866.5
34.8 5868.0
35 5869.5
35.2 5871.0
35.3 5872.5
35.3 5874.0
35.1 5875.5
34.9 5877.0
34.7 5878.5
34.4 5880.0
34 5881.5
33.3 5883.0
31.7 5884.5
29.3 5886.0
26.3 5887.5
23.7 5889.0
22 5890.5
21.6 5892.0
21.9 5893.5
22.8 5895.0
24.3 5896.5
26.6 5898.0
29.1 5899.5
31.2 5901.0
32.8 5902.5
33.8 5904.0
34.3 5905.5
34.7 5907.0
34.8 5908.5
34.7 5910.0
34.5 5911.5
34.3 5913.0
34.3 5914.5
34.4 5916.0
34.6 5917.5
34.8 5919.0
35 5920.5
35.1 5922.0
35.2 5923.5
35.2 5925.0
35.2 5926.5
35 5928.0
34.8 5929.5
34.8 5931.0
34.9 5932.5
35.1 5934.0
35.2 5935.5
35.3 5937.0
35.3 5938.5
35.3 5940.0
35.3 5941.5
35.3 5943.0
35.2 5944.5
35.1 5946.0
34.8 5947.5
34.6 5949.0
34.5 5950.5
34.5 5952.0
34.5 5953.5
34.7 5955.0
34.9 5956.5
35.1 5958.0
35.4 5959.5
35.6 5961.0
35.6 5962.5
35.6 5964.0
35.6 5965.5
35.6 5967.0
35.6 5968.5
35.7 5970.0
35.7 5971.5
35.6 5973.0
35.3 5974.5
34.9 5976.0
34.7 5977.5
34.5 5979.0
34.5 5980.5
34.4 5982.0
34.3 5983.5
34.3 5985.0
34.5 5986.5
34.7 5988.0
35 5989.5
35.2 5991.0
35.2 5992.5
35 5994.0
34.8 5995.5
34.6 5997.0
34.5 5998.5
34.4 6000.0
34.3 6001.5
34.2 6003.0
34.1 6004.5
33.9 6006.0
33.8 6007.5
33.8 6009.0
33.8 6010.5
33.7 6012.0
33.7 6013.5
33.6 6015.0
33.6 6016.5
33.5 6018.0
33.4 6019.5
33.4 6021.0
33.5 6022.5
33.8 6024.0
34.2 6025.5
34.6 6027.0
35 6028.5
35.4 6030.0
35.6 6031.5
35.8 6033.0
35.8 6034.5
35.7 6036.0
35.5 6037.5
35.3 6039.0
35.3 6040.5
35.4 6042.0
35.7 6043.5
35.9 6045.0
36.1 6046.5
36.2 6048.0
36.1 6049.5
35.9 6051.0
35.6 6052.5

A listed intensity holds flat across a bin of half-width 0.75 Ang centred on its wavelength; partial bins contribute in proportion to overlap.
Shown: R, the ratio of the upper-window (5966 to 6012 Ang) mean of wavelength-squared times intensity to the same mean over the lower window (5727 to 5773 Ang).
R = 1.1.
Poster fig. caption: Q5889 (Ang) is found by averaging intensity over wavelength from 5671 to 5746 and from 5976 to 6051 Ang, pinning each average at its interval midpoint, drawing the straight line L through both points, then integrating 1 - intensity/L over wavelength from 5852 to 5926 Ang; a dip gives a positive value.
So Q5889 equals 3.81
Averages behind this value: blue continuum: 33.2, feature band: 32.3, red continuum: 34.7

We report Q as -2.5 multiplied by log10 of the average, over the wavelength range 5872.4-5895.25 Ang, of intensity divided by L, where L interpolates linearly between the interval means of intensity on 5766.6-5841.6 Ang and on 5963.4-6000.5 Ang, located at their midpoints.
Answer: 0.17 mag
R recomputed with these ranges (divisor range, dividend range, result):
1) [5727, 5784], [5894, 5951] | 1.05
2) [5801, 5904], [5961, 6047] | 1.11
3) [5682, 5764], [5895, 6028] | 1.12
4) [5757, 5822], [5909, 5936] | 1.07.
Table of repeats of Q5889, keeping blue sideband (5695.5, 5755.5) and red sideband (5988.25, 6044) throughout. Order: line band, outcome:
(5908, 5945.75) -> -0.9 Ang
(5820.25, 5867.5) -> -1.3 Ang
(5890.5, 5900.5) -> 2.8 Ang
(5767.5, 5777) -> -0.2 Ang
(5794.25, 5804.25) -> -0.3 Ang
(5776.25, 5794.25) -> 0.2 Ang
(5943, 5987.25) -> -0.9 Ang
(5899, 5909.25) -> 0.3 Ang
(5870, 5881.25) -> -0.3 Ang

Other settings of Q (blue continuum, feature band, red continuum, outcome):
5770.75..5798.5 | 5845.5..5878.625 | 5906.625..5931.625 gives -0.001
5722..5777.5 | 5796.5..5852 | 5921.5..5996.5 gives -0.017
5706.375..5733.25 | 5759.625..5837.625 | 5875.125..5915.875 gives -0.080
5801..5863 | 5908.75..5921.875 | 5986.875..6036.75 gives -0.001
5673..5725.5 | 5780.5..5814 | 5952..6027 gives -0.017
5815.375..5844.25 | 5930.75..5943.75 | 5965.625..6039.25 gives -0.009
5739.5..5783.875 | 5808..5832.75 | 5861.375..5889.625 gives -0.045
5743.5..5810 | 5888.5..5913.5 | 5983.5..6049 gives 0.175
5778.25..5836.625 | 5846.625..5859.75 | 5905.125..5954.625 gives 0.026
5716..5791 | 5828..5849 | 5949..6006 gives -0.032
